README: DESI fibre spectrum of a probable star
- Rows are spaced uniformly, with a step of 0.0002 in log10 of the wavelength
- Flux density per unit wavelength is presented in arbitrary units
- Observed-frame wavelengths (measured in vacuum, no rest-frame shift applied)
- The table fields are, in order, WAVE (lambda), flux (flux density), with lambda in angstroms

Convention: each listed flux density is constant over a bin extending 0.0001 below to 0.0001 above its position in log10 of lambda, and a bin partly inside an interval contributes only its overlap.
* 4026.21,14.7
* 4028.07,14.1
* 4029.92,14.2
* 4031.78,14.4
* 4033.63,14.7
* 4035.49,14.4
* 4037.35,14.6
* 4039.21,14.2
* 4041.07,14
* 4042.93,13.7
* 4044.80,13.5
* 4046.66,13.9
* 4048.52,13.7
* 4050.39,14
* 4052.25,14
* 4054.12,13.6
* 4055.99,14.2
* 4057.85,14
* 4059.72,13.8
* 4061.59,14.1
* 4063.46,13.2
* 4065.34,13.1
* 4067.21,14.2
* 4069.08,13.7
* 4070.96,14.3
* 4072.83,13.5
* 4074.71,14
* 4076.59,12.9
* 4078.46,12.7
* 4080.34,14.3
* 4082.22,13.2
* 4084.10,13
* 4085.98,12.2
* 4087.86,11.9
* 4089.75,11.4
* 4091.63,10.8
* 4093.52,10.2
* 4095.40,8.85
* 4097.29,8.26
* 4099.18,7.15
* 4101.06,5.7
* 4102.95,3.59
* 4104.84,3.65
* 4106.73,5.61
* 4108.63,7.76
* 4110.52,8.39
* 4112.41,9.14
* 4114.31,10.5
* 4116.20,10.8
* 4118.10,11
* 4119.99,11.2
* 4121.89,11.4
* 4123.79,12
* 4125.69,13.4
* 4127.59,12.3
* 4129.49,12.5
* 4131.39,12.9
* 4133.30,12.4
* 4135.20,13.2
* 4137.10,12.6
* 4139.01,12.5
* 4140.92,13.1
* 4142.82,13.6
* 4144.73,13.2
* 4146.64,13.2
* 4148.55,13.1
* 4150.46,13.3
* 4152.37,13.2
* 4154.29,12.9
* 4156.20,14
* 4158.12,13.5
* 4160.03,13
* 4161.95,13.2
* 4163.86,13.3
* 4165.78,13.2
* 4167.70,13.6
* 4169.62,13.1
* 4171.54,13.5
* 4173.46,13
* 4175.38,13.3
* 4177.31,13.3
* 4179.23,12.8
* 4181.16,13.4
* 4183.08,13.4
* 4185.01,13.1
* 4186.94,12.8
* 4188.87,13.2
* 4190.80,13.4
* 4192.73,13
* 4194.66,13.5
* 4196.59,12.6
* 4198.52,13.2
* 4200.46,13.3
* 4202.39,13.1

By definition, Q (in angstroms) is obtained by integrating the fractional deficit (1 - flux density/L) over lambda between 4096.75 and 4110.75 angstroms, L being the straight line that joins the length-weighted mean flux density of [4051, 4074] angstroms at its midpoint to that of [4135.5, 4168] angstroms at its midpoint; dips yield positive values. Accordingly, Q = 7.69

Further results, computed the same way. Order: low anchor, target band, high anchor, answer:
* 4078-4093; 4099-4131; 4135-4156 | 8.7 angstroms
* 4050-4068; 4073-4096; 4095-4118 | -3.8 angstroms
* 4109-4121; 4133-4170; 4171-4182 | -3.9 angstroms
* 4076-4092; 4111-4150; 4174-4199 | 2.0 angstroms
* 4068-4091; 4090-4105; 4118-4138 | 6.0 angstroms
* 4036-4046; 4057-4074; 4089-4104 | -3.5 angstroms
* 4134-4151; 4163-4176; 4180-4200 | -0.2 angstroms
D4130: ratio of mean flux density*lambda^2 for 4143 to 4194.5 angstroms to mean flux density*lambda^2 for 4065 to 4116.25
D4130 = 1.3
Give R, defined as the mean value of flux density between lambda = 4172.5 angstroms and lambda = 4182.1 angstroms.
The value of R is 13.2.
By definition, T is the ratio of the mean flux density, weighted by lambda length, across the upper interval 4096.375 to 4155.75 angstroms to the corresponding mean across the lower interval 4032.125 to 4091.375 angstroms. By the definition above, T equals 0.79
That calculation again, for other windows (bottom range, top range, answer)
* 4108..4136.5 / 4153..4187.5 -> 1.17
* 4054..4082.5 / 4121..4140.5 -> 0.92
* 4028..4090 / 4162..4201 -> 0.96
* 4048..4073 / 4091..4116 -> 0.56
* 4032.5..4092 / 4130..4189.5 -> 0.97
